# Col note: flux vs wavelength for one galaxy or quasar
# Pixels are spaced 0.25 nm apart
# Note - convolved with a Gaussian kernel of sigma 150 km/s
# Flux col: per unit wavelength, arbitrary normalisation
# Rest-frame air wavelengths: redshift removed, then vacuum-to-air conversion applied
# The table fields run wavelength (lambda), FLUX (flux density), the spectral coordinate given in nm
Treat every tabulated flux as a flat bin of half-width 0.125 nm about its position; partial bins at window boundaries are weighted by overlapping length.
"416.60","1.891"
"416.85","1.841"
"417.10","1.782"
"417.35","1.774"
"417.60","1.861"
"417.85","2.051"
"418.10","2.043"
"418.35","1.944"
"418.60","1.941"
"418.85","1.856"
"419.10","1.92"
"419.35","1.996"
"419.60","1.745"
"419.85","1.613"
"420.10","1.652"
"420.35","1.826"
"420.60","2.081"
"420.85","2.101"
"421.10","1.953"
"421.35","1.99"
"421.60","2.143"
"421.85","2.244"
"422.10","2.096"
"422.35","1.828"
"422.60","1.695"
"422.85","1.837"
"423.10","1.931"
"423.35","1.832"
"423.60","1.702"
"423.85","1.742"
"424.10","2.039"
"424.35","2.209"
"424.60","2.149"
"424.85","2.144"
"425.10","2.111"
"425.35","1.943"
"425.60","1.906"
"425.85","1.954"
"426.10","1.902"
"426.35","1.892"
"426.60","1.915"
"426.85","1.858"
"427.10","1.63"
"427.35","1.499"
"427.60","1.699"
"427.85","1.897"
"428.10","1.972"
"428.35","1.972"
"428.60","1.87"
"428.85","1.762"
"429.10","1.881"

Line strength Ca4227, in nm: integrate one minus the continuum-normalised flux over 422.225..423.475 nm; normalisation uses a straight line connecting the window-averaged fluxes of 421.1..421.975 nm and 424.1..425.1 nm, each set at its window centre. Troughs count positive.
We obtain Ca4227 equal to 0.17 nm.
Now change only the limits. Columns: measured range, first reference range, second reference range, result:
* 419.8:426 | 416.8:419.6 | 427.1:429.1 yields -0.32 nm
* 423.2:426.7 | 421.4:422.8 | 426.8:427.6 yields -0.32 nm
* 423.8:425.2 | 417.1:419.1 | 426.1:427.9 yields -0.21 nm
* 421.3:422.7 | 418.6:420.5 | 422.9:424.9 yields -0.08 nm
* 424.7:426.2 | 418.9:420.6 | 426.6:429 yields -0.16 nm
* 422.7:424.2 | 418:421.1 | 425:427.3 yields 0.04 nm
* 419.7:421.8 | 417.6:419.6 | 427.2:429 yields -0.02 nm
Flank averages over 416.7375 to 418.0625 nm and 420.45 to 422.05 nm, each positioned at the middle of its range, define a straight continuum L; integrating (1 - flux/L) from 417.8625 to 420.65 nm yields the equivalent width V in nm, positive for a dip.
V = 0.135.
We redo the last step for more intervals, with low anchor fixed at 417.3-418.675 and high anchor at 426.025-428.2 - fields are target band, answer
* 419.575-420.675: 0.079 nm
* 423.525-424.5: -0.047 nm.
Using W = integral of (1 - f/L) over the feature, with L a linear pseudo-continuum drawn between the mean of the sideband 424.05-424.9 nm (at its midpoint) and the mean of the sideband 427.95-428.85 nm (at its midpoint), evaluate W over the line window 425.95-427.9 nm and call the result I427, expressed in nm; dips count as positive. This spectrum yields 0.210 nm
